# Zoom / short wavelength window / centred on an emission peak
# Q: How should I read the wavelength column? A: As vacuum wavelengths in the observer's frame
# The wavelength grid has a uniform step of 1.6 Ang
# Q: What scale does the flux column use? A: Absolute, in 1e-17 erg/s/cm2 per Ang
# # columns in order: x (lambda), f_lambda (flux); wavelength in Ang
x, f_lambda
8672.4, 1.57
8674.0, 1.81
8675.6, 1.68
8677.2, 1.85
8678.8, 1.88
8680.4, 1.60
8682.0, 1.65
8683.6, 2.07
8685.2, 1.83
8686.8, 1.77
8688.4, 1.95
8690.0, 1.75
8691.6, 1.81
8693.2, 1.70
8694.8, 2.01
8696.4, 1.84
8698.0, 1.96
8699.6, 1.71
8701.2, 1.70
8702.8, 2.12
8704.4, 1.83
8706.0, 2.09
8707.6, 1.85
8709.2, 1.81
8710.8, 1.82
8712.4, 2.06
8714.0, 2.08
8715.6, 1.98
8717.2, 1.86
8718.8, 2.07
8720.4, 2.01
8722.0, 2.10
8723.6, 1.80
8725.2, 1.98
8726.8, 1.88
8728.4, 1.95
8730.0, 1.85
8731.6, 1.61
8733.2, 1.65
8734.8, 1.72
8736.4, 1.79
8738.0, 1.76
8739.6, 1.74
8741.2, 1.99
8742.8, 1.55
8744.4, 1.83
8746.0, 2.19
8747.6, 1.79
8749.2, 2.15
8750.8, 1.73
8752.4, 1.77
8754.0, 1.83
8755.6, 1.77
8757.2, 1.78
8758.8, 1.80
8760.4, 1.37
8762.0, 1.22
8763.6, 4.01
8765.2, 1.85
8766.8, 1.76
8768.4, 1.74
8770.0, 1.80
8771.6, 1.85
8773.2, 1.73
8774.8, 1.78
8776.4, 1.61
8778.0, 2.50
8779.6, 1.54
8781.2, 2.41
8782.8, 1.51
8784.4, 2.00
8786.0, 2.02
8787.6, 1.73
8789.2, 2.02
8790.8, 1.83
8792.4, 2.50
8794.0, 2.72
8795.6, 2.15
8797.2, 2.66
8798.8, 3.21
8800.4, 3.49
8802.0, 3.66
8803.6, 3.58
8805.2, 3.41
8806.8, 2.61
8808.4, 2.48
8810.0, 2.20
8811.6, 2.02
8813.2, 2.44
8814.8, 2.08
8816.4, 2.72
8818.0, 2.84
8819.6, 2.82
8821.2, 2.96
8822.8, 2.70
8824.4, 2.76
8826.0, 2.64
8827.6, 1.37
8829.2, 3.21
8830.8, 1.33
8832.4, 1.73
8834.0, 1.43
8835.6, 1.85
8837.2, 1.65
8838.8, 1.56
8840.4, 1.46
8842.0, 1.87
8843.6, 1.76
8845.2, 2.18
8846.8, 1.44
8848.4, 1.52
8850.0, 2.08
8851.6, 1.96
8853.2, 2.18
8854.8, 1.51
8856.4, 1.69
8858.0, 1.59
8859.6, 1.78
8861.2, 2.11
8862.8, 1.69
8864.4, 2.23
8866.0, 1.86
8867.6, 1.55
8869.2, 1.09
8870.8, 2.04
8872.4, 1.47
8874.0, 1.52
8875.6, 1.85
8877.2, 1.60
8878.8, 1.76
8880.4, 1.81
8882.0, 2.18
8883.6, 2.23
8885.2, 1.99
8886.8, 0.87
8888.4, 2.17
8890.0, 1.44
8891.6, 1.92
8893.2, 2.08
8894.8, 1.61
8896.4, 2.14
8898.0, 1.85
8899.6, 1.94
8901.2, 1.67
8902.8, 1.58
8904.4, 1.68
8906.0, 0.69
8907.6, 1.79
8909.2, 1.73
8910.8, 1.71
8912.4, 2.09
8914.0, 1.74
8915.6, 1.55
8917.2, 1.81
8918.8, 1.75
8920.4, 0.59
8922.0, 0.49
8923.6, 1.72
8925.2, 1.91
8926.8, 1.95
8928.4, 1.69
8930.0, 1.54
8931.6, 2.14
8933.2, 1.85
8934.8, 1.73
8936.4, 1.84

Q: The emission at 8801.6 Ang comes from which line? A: [S II]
